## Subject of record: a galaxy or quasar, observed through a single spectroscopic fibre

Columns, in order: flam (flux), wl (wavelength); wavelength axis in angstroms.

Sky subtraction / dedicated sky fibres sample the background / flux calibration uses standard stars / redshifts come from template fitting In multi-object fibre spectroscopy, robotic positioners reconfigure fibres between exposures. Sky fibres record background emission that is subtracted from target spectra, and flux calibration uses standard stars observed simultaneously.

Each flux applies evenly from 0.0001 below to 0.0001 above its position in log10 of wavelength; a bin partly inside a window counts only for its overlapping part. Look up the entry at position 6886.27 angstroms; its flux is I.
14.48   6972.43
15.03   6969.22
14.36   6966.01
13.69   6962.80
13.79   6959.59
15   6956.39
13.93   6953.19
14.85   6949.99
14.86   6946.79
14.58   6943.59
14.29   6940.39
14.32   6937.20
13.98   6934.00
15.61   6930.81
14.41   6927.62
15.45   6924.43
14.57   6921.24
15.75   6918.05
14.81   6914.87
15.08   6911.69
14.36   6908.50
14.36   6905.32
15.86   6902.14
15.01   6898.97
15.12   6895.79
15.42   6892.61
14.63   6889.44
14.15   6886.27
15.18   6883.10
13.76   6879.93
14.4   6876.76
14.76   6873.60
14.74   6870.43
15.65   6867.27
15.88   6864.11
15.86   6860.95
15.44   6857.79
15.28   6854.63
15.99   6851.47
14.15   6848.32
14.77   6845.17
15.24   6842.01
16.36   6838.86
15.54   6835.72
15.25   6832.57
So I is 14.15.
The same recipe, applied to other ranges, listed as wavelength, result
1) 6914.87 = 14.81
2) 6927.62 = 14.41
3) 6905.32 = 14.36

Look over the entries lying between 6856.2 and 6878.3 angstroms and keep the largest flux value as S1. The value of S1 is 15.88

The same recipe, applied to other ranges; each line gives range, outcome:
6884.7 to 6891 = 14.63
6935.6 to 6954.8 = 14.86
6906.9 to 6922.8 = 15.75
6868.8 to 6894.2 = 15.42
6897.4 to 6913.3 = 15.86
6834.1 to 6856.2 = 16.36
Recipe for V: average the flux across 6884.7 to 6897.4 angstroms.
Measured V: 14.8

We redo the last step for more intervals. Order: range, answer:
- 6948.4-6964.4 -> 14.3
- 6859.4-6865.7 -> 15.9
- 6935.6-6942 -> 14.3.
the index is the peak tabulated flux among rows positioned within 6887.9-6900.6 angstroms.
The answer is 15.42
